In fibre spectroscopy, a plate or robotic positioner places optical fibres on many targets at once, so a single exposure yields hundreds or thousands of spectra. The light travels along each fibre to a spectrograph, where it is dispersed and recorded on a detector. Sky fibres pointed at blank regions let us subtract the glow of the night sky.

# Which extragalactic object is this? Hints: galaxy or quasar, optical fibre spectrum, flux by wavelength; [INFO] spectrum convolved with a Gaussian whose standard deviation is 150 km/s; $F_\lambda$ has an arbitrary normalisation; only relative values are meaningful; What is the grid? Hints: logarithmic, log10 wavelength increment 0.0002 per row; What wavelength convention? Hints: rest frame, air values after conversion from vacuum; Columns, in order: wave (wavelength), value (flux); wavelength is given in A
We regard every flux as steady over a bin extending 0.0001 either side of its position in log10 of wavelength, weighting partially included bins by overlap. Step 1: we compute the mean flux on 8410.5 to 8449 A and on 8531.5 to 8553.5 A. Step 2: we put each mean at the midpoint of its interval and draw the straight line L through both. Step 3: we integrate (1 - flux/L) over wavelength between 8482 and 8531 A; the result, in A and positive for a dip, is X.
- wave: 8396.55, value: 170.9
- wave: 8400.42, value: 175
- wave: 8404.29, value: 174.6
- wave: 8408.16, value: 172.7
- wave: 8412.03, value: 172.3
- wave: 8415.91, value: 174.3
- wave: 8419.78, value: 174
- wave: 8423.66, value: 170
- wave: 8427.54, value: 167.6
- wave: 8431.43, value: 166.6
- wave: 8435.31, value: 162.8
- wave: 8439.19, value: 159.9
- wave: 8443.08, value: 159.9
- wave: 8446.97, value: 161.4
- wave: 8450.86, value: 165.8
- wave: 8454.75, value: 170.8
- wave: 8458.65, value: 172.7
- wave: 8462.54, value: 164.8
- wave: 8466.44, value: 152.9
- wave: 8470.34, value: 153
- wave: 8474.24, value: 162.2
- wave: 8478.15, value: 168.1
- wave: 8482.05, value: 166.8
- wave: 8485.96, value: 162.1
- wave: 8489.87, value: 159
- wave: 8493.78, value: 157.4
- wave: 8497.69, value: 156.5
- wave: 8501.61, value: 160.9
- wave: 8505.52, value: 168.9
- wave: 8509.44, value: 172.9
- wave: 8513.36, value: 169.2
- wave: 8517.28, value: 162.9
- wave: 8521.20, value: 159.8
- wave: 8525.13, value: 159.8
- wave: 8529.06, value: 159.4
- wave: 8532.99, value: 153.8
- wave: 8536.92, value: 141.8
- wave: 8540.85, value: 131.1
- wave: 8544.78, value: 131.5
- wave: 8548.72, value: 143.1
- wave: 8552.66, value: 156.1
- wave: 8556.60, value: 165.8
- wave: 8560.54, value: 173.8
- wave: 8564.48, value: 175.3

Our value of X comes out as -4.16 A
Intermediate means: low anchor 167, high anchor 142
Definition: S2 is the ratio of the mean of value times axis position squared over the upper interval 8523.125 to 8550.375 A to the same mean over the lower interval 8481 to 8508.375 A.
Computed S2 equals 0.9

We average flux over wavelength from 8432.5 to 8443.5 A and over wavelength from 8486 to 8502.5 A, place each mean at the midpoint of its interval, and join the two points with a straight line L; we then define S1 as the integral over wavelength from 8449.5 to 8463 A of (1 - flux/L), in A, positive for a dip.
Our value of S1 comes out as -0.7 A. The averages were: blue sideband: 162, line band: 169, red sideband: 159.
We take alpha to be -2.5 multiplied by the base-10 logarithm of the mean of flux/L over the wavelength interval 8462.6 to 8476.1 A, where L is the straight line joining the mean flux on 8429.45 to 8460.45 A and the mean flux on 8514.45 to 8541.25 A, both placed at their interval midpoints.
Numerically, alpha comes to 0.03 mag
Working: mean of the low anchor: 165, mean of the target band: 157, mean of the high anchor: 154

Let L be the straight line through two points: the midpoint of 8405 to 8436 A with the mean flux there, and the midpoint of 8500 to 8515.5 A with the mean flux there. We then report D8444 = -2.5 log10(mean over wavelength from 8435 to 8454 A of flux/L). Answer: 0.05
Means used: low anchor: 171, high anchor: 168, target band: 162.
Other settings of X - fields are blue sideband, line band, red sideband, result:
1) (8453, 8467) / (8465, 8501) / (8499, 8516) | 1.5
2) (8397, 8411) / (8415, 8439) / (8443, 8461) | 0.3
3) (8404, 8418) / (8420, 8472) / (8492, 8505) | 1.2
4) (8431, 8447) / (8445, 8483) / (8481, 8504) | -0.6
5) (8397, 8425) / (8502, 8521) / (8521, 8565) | -1.1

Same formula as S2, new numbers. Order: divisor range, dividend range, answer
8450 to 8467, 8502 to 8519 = 1.02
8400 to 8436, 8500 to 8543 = 0.95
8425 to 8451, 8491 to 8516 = 1.02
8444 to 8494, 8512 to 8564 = 0.97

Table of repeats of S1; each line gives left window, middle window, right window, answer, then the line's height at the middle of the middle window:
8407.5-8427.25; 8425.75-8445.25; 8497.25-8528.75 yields 0.8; 171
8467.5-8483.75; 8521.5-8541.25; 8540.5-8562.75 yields 0.4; 155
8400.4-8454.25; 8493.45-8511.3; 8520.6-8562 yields -0.7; 157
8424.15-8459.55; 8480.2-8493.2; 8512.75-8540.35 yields -0.1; 160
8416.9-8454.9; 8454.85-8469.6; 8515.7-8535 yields 0.0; 164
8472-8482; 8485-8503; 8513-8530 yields 0.5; 164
